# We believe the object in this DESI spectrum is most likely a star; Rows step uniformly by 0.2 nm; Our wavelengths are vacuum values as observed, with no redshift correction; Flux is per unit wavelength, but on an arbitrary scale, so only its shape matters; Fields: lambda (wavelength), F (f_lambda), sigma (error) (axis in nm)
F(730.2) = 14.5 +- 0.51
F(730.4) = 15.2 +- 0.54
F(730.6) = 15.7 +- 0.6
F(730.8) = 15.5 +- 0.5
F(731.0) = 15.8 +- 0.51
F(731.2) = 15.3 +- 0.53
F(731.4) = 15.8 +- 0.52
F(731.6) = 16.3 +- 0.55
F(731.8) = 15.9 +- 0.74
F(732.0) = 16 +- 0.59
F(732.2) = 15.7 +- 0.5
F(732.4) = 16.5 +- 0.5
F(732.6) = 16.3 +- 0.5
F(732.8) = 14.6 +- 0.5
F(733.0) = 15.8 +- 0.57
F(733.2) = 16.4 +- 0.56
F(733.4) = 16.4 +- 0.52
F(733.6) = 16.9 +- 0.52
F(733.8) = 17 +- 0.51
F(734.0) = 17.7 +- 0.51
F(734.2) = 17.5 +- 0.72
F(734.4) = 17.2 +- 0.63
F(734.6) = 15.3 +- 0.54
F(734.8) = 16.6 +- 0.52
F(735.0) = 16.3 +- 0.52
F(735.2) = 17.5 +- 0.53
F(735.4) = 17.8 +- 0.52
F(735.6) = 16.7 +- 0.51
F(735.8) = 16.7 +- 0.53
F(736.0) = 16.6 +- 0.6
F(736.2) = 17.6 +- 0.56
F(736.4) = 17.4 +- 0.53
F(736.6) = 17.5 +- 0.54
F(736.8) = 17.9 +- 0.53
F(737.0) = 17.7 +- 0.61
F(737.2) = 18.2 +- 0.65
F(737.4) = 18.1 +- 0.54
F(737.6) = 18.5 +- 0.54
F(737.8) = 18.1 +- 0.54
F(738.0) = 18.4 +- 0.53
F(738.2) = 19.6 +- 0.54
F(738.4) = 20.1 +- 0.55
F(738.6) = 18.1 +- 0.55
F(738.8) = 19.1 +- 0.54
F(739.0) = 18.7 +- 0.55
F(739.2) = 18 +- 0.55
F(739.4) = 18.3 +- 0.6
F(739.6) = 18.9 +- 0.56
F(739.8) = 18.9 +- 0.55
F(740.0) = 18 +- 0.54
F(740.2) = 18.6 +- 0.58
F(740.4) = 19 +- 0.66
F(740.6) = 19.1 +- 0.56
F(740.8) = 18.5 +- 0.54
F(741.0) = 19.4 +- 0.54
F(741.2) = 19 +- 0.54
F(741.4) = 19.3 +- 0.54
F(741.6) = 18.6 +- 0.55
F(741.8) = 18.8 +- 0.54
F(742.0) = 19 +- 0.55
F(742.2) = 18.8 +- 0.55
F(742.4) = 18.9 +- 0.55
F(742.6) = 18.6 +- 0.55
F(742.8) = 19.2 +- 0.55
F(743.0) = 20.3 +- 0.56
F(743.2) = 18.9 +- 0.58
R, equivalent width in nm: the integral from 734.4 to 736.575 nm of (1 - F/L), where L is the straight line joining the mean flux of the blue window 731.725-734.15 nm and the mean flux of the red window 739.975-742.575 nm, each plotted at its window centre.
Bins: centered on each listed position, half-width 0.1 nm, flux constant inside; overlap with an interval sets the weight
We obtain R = 0.02 nm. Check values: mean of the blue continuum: 16.3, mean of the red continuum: 18.9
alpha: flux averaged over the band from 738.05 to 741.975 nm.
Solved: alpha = 18.8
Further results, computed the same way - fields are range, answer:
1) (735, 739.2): 18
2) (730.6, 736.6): 16.5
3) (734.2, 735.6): 16.8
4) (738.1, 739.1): 19.1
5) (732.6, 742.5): 17.9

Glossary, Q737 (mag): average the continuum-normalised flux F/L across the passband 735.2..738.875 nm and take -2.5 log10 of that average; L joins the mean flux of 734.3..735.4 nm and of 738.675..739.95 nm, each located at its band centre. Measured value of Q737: -0.02 mag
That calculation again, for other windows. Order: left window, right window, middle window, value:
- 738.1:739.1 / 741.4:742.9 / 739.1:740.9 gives 0.03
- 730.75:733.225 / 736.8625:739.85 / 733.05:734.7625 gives -0.01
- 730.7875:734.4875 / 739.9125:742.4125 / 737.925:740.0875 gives -0.03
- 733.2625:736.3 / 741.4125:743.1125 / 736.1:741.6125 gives -0.03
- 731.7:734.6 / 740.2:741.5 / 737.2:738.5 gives -0.05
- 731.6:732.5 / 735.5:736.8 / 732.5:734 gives 0.01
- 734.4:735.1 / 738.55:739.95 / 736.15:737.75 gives -0.03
